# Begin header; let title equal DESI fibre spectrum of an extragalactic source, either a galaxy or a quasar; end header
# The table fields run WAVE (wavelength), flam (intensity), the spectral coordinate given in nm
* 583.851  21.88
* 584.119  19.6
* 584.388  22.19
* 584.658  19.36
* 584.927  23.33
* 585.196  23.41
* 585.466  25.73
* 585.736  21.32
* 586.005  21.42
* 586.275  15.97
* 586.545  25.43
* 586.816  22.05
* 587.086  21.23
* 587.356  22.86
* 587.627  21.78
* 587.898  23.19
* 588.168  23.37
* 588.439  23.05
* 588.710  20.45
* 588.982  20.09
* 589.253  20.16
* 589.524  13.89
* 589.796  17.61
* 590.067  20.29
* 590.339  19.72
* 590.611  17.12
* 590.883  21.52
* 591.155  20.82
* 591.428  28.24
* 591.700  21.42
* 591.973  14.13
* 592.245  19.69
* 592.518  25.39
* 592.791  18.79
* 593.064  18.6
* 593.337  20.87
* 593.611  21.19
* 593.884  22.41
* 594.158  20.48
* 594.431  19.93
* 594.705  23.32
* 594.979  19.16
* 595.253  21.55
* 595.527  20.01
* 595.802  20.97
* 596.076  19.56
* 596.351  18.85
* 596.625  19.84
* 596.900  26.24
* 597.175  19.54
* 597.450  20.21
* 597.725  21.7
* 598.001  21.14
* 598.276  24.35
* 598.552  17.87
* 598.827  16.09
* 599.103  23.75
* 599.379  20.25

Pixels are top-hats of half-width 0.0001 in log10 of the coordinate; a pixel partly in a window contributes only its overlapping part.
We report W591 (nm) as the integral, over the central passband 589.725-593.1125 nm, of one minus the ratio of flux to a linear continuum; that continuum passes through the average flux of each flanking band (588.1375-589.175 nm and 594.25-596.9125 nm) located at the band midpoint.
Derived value 0.13 nm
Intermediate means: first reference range 21.5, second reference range 20.7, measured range 20.4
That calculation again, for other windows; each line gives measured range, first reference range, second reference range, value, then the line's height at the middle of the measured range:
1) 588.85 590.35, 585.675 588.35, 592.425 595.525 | 0.210 nm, 21.6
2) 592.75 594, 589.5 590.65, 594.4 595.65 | -0.030 nm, 20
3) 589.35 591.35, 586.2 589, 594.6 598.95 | 0.236 nm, 21.6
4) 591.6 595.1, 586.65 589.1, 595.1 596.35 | 0.071 nm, 20.8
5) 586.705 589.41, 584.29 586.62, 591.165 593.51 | -0.028 nm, 21.5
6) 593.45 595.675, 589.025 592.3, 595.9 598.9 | -0.093 nm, 20.2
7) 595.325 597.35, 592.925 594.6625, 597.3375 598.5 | 0.050 nm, 21.3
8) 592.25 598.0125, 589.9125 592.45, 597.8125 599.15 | -0.127 nm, 20.5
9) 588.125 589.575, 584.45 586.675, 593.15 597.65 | 0.087 nm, 21.6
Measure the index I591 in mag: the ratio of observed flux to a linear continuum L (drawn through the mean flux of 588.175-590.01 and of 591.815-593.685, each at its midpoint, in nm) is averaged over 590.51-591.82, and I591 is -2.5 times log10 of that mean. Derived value -0.12 mag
